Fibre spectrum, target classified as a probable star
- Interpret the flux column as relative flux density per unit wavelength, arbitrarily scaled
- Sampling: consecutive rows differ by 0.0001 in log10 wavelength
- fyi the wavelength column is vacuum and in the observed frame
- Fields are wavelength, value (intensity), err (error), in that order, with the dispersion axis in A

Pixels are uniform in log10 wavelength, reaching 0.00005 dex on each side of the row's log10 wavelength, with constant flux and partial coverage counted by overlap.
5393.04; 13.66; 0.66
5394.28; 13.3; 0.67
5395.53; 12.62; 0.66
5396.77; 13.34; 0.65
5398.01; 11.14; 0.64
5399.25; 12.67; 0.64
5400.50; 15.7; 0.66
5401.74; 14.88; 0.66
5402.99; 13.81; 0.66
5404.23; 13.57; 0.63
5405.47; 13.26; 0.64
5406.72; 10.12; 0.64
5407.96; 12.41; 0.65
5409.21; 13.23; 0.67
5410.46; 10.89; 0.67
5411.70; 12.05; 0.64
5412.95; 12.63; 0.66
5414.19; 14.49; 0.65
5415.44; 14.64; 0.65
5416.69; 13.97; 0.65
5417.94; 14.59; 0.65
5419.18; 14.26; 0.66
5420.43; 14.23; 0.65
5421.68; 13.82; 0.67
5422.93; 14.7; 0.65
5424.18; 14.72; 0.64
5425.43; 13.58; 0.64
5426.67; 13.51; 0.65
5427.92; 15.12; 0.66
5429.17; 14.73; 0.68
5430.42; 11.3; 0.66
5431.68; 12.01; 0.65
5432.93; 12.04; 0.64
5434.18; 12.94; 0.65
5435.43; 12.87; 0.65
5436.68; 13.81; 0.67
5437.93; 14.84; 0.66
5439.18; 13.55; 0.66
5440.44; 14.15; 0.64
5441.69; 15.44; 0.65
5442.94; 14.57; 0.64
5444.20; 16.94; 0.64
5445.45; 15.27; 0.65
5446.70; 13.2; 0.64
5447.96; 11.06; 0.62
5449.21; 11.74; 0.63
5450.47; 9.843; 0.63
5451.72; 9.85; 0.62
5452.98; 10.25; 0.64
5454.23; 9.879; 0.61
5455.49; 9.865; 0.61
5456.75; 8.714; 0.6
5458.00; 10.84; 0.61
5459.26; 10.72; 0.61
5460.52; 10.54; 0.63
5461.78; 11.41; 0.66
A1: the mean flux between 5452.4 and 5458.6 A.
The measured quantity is 9.91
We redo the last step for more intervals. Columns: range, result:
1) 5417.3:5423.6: 14.3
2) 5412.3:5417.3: 13.9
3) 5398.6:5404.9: 14.1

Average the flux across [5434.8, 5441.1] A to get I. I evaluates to 13.9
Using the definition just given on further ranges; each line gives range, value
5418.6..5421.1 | 14.2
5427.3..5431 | 13.7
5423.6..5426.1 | 14.2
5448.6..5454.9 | 10.3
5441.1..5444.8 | 15.6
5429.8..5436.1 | 12.2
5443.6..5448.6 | 14.1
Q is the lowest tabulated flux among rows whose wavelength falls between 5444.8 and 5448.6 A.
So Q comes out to 11.06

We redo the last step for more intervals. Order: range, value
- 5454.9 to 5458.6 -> 8.714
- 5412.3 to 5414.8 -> 12.63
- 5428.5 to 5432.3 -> 11.3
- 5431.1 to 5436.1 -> 12.01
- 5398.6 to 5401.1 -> 12.67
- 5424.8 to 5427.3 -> 13.51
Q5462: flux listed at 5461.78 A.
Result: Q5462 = 11.41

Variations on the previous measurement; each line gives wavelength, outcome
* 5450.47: 9.843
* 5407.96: 12.41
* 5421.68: 13.82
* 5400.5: 15.7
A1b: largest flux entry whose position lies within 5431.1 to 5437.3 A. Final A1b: 13.81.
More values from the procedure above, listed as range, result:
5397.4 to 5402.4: 15.7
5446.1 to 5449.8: 13.2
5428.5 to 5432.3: 14.73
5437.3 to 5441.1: 14.84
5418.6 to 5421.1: 14.26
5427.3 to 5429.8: 15.12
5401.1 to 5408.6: 14.88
